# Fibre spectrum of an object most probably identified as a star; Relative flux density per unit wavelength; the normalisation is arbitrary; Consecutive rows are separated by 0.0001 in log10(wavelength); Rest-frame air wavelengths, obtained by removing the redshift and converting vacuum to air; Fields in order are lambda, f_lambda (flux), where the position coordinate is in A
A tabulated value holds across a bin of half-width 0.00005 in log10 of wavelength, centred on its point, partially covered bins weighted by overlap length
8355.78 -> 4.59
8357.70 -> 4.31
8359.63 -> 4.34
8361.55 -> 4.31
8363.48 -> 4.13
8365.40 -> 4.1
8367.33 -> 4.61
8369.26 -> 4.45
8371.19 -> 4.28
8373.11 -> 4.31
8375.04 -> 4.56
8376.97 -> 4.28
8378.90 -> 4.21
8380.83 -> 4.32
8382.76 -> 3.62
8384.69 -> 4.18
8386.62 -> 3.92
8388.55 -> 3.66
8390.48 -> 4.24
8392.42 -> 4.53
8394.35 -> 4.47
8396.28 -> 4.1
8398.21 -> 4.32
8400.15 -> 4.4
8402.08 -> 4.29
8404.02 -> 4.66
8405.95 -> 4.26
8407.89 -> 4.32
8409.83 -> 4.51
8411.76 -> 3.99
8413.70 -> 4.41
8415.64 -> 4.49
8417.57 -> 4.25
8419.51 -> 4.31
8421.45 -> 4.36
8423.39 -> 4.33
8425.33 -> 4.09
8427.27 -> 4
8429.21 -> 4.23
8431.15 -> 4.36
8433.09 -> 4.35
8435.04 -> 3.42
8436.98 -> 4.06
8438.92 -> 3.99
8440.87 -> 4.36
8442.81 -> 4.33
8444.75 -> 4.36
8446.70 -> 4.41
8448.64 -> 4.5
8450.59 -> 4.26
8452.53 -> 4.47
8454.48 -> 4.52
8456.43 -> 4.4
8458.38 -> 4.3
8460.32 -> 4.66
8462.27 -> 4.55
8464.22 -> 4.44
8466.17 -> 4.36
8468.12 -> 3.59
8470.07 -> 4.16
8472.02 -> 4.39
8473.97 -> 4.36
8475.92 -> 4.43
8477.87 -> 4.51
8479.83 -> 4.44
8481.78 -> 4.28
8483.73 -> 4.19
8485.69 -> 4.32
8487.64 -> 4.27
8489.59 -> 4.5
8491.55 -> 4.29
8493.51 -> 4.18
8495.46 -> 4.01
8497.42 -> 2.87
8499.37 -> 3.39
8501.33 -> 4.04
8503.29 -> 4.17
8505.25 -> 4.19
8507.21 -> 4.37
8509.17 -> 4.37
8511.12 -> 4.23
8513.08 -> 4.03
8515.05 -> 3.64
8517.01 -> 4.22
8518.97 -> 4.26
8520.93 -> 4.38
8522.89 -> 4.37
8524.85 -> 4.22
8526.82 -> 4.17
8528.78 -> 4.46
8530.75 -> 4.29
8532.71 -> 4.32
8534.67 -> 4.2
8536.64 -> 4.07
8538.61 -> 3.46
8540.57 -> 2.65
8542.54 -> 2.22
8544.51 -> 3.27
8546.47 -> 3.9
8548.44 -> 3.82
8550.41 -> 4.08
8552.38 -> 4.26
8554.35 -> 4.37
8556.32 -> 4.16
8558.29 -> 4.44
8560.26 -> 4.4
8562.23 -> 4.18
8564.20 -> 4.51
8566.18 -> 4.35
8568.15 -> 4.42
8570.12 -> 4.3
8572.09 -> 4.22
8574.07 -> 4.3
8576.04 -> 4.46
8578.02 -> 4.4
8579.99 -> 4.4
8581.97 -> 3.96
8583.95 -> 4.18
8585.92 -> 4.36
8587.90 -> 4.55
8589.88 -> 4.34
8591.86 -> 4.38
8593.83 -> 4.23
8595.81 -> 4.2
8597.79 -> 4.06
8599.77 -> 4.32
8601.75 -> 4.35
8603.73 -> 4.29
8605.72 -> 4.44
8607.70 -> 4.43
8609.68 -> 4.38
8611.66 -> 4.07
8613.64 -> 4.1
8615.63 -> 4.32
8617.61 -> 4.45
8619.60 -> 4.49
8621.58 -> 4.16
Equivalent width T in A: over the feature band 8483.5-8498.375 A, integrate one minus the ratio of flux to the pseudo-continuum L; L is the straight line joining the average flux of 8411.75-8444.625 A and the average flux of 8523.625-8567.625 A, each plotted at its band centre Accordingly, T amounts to 0.1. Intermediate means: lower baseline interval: 4.21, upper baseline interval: 4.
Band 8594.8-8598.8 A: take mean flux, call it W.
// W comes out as 4.13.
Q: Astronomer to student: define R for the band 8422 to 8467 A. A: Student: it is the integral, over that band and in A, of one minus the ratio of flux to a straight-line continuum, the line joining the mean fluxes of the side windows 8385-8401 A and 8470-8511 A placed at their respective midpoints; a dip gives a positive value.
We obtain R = -1.1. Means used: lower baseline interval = 4.2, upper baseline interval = 4.18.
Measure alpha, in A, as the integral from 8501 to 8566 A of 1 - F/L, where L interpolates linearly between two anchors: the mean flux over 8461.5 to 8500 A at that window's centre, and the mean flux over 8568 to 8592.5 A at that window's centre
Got 3.1 A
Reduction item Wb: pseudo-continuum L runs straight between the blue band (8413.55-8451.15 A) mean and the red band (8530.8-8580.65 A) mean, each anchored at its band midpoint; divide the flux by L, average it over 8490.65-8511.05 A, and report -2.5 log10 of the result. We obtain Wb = 0.04 mag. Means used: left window 4.24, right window 4.05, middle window 4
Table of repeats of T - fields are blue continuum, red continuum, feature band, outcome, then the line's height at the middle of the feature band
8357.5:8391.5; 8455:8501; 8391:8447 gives -0.8 A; 4.21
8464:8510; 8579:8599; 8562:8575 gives -0.3 A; 4.25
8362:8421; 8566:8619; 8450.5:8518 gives 1.2 A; 4.29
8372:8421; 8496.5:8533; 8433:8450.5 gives 0.0 A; 4.2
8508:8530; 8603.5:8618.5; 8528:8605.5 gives 2.4 A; 4.26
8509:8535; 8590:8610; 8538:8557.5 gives 2.9 A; 4.25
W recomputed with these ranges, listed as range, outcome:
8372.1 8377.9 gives 4.39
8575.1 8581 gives 4.42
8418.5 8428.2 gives 4.22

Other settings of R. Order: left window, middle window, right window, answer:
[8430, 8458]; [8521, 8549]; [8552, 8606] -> 3.0 A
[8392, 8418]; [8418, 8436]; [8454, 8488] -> 0.8 A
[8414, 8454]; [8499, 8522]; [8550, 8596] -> 0.9 A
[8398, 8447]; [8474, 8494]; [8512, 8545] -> -1.4 A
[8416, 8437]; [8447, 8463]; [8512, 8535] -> -1.0 A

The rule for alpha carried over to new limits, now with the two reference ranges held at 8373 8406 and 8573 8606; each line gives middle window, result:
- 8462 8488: -0.2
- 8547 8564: 0.3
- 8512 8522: 0.4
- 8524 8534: 0.0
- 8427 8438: 0.5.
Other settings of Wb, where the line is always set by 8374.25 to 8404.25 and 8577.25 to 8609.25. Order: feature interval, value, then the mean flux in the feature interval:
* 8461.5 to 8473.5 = 0.00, 4.25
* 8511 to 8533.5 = 0.02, 4.21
